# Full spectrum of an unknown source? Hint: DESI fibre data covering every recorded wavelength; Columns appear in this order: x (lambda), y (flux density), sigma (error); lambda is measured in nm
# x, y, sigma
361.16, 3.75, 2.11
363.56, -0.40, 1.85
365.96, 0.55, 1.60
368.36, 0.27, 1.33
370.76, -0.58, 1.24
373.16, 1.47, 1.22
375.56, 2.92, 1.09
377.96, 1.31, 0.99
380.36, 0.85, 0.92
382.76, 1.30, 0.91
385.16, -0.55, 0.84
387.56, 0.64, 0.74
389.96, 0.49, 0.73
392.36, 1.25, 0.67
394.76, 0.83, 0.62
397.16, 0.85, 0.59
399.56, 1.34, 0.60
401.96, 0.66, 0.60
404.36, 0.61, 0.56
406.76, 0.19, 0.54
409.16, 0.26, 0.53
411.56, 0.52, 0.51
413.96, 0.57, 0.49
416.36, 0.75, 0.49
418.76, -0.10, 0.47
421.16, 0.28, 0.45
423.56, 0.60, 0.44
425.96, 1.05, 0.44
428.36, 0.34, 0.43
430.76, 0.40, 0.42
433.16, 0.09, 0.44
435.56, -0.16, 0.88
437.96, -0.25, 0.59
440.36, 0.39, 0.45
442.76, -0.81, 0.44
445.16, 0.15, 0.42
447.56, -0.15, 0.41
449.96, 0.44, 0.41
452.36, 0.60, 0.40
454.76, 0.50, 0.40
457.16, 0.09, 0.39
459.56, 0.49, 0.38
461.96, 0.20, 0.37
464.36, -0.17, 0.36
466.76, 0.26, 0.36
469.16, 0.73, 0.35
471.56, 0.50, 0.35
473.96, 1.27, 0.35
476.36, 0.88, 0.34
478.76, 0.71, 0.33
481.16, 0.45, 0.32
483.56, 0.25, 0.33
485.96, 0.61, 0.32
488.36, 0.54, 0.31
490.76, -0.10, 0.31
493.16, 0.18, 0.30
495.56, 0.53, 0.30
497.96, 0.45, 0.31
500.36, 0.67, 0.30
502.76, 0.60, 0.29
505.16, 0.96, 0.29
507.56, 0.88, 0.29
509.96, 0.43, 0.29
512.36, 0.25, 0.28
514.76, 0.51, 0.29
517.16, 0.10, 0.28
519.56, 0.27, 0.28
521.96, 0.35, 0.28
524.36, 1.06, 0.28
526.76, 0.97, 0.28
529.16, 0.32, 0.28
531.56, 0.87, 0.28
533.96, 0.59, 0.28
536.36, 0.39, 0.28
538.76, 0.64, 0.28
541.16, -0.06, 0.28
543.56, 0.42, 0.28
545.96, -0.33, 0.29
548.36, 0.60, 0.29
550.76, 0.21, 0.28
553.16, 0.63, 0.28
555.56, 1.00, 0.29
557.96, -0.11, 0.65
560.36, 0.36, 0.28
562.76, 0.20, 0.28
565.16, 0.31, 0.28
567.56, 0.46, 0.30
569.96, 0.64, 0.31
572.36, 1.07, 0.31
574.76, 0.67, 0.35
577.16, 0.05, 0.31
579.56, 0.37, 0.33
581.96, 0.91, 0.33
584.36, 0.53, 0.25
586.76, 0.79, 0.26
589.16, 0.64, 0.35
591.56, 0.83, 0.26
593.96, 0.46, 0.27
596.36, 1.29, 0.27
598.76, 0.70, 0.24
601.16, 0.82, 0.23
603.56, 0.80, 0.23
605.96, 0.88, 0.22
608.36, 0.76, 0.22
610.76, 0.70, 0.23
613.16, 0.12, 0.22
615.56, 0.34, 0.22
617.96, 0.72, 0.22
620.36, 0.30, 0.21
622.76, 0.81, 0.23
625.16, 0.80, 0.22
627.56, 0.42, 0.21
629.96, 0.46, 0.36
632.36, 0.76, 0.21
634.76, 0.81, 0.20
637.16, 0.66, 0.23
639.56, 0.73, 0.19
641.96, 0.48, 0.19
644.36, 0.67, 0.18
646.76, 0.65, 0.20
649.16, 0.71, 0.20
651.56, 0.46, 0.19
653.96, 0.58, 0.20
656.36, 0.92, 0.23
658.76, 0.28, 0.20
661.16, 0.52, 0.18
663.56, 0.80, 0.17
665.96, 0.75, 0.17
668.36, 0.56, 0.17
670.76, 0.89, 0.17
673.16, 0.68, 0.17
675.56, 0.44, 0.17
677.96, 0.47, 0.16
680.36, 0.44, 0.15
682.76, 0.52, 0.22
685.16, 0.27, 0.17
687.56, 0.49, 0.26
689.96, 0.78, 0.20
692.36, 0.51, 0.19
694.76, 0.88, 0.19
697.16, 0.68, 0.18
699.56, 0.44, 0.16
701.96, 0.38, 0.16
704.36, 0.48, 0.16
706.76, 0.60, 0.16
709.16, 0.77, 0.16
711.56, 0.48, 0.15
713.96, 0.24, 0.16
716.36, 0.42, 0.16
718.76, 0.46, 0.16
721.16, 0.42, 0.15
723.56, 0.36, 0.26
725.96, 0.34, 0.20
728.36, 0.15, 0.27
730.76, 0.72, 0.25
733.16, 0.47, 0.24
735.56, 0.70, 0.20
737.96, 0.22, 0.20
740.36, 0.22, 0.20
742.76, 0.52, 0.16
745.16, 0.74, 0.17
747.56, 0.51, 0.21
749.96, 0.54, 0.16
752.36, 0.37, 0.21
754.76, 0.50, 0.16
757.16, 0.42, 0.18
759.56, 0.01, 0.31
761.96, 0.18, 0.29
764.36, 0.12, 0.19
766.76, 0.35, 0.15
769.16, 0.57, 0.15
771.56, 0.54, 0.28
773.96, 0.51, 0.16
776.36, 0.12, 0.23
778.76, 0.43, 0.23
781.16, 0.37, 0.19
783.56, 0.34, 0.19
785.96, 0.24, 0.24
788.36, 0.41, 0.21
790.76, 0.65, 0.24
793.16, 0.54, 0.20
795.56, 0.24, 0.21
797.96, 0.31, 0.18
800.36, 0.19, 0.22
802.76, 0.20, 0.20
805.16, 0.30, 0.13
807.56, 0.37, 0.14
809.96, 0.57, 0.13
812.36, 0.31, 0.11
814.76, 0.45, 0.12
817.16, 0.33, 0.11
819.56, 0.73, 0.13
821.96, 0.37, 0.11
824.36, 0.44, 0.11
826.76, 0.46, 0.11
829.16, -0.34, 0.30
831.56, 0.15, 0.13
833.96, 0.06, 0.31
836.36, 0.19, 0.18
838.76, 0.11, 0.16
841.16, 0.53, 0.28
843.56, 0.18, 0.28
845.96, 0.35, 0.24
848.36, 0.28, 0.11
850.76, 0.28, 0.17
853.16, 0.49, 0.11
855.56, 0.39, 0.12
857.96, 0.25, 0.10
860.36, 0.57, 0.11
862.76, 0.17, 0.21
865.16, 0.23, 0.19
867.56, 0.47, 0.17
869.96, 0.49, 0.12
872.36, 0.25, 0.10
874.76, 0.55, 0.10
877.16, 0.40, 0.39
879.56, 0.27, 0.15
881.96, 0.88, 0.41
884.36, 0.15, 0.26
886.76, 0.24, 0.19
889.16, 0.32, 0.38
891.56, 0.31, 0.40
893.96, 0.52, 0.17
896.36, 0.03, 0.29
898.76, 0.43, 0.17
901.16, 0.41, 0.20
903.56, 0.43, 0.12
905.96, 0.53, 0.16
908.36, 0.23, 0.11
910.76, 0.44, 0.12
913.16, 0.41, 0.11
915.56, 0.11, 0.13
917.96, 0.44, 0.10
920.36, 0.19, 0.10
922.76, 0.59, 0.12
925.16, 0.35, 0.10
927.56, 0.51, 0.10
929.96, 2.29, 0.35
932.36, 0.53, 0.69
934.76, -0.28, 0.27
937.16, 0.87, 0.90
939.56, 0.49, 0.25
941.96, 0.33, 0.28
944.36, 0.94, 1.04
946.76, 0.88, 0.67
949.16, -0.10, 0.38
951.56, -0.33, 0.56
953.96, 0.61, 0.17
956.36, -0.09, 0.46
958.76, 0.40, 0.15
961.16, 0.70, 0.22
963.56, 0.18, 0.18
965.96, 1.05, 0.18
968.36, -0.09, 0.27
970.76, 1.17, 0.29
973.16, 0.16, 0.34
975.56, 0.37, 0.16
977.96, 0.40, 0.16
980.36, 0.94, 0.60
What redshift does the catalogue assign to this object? 1.495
